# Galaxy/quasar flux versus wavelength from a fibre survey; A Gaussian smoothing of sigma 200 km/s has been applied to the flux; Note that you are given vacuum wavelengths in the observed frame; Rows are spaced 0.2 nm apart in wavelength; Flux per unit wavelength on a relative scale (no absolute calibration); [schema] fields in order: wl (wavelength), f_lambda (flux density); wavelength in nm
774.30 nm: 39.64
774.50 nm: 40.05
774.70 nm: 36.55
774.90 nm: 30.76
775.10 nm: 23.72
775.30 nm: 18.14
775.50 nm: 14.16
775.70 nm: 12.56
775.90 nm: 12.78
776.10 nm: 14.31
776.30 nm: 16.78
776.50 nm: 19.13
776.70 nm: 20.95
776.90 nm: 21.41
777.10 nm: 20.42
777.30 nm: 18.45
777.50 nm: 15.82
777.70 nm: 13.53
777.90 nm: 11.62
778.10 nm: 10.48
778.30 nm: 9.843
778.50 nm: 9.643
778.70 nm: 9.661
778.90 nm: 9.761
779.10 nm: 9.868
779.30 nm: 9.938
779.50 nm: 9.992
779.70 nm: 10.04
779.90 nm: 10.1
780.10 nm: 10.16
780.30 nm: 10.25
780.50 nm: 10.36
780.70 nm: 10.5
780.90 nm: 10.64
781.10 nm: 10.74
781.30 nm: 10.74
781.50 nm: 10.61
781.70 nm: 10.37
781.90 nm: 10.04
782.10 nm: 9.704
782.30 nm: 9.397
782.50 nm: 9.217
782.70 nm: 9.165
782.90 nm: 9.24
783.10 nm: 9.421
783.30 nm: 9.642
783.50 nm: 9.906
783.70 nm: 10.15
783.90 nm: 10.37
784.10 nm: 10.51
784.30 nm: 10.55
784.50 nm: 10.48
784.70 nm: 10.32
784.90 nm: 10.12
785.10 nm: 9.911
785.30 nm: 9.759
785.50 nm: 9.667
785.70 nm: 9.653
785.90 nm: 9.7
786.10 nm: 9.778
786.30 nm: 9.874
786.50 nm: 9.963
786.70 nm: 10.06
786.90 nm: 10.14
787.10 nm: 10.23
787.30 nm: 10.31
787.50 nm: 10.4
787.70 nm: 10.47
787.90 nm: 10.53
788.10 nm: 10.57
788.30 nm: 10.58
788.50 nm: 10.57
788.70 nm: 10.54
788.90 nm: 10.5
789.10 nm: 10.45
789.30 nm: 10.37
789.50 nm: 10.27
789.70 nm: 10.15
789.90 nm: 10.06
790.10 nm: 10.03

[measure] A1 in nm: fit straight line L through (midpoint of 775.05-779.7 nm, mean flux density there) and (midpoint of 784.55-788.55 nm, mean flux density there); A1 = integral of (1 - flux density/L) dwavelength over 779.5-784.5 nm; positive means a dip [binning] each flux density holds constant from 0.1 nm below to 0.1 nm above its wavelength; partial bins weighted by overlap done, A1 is 0.854 nm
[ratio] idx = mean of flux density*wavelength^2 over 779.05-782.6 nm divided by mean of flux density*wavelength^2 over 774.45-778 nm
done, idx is 0.52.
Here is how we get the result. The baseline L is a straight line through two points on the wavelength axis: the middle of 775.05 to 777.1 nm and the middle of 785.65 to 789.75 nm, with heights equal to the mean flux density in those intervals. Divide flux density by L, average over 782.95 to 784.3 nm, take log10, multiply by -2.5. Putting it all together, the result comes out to 0.26 mag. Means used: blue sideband 17.4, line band 10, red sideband 10.3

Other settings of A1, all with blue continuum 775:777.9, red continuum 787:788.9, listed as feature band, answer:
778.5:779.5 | 0.372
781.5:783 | 0.448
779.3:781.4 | 0.637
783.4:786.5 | 0.544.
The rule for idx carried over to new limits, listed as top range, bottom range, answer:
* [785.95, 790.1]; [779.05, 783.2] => 1.04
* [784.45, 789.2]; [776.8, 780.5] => 0.85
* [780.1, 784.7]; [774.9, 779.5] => 0.69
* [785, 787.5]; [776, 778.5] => 0.64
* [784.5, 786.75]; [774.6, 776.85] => 0.51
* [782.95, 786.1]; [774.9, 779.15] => 0.66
